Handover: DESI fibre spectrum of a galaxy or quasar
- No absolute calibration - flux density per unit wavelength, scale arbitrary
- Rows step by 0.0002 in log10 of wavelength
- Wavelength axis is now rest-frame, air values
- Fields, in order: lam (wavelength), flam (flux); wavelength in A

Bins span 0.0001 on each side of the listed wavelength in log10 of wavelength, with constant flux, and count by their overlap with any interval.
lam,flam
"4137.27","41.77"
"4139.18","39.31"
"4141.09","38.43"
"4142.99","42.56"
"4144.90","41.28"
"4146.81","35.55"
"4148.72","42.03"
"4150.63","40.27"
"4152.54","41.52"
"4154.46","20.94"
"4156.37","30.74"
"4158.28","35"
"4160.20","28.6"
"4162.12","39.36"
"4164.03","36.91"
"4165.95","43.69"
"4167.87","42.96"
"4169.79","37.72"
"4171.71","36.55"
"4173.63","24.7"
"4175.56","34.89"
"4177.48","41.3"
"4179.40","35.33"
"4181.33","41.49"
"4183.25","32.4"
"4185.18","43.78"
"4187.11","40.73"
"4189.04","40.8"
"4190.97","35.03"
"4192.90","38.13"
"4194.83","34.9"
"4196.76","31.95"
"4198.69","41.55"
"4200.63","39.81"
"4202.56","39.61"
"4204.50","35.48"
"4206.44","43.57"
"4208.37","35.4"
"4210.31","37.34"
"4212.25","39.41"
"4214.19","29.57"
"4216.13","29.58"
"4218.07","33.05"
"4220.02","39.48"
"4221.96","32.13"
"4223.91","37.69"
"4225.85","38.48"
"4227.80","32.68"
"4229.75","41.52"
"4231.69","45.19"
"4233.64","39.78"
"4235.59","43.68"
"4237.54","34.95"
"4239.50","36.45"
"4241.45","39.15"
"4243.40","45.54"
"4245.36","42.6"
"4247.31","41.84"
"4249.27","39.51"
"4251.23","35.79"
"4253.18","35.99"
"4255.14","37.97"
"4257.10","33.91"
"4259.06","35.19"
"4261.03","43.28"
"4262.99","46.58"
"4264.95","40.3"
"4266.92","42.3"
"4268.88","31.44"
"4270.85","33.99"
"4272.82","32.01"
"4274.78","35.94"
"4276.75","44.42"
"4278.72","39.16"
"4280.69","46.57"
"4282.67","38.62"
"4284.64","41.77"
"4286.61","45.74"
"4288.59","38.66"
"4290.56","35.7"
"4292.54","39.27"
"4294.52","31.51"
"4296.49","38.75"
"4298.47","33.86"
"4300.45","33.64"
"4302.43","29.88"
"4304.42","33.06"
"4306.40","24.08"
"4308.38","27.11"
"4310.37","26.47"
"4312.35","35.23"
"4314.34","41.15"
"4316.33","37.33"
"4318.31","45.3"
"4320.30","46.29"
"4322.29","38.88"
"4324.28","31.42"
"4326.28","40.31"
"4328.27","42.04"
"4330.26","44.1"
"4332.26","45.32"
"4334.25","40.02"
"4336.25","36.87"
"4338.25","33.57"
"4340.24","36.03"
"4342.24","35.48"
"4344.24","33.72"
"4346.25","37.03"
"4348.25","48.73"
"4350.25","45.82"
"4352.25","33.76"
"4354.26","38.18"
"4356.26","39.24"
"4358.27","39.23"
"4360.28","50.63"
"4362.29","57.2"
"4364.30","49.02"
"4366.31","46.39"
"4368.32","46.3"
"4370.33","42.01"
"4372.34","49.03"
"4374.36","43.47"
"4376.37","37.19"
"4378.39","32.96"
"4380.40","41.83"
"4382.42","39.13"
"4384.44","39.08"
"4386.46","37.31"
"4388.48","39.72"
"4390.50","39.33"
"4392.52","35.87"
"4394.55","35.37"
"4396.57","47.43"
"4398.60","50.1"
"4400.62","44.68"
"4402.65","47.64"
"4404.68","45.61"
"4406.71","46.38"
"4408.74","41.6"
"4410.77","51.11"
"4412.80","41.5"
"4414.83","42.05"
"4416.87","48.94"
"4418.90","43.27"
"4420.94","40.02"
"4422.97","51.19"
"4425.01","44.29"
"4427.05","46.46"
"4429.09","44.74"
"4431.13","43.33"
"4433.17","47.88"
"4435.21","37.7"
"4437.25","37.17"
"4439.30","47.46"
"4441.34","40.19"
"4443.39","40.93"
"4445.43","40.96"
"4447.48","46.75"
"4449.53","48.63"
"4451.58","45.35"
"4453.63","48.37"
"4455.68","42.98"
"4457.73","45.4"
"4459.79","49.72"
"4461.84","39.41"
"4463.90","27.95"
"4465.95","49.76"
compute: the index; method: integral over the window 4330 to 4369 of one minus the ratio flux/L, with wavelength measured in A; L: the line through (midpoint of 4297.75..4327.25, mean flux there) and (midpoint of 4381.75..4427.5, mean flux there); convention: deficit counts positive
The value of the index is -3.4 A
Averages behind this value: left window 34.9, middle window 41.8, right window 43.4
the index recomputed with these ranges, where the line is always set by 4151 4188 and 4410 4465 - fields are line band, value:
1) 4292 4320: 4.10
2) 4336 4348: 1.44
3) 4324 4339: 0.43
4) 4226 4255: -0.95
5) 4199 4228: 0.84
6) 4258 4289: -0.42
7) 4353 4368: -1.39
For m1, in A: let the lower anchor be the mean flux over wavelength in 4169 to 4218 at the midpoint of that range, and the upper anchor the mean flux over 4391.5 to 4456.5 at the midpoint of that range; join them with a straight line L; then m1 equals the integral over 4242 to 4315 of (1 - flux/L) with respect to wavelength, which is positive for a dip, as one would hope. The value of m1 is 4.1 A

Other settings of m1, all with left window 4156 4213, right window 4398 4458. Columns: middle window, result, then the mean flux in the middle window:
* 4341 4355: 1.12 A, 38.9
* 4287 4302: 1.70 A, 36.1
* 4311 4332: 0.69 A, 40.1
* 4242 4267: -0.31 A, 40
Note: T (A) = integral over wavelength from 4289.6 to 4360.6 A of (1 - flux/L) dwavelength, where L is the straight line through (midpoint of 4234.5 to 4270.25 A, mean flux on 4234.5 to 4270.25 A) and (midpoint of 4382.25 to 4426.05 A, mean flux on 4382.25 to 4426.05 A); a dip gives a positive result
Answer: 6.6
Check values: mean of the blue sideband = 39.2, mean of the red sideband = 43.3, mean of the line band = 37.4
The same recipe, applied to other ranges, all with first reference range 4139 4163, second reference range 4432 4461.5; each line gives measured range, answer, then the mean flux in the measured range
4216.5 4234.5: 0.43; 37.5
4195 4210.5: -0.06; 38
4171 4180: 0.64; 34.5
